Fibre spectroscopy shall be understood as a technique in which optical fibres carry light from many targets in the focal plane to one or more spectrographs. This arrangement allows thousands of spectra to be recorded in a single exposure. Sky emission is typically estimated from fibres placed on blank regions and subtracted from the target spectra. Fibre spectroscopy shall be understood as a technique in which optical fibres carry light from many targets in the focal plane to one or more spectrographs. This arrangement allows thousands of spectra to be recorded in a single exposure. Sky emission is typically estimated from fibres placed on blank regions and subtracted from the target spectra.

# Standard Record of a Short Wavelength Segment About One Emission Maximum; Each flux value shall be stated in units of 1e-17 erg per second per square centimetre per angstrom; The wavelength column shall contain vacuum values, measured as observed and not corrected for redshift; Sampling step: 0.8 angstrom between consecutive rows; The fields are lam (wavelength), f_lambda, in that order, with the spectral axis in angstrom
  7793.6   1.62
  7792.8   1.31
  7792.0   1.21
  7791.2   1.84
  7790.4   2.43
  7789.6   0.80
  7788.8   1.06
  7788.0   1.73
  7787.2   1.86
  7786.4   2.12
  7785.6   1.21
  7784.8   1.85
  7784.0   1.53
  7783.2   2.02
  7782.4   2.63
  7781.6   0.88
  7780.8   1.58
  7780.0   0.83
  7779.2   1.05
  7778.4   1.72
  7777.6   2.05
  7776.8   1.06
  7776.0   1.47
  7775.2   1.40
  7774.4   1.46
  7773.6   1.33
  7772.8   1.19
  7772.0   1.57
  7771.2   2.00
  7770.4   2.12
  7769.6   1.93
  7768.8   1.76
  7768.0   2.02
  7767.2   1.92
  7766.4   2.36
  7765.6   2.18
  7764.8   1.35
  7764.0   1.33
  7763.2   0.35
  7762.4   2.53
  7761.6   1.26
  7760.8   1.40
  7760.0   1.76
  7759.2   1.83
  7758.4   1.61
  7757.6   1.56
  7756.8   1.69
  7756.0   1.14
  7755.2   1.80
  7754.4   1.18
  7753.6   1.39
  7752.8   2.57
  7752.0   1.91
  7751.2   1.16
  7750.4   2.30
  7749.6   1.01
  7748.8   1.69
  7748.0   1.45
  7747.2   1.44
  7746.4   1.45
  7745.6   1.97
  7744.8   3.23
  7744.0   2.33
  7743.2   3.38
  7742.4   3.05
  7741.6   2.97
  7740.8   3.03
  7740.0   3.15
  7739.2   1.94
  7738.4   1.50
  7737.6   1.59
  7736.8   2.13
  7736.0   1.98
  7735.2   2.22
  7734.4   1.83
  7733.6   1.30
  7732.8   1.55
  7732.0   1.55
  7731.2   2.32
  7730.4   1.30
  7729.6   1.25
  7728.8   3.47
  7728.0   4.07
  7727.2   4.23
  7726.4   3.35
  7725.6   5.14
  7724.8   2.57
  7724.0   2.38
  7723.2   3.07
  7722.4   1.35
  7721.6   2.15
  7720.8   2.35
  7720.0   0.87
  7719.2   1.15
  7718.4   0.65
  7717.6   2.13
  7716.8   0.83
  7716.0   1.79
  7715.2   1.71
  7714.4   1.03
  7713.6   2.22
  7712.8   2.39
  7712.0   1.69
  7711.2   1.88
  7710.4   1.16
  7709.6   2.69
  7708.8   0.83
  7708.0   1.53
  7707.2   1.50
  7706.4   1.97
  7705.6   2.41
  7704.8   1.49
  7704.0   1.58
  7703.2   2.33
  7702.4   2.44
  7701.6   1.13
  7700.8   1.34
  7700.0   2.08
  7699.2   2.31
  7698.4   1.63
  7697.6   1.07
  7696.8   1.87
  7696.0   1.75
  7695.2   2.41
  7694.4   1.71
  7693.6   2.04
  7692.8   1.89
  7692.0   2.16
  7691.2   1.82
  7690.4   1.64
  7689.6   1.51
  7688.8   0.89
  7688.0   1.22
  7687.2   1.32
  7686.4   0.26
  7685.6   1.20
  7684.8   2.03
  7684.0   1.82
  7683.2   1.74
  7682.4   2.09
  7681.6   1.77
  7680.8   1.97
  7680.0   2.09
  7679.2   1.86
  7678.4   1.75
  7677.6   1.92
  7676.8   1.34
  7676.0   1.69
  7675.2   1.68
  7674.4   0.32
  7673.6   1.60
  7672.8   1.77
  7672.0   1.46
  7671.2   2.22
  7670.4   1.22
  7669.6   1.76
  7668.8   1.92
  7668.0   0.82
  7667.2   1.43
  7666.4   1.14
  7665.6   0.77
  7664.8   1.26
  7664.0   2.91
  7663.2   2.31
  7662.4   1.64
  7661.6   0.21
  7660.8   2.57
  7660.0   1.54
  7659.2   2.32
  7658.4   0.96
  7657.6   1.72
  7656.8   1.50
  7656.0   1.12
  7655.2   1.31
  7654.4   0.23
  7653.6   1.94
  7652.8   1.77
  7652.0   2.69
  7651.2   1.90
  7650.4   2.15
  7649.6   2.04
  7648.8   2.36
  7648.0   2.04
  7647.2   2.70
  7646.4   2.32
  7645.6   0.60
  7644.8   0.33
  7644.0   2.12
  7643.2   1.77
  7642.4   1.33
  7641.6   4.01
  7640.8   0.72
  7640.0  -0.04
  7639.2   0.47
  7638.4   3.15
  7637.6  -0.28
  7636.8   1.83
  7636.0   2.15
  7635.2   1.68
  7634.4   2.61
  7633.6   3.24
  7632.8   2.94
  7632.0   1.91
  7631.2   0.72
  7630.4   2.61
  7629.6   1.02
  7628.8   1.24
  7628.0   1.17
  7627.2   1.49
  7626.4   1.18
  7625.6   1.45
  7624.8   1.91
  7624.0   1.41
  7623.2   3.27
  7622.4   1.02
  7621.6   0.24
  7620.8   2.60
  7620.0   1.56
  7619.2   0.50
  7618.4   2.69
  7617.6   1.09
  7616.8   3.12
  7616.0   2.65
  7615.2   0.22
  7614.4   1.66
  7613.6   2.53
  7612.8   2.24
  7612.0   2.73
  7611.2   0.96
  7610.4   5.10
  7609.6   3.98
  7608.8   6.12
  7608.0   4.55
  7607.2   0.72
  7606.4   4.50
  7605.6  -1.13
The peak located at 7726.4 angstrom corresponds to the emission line [S II] 6716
